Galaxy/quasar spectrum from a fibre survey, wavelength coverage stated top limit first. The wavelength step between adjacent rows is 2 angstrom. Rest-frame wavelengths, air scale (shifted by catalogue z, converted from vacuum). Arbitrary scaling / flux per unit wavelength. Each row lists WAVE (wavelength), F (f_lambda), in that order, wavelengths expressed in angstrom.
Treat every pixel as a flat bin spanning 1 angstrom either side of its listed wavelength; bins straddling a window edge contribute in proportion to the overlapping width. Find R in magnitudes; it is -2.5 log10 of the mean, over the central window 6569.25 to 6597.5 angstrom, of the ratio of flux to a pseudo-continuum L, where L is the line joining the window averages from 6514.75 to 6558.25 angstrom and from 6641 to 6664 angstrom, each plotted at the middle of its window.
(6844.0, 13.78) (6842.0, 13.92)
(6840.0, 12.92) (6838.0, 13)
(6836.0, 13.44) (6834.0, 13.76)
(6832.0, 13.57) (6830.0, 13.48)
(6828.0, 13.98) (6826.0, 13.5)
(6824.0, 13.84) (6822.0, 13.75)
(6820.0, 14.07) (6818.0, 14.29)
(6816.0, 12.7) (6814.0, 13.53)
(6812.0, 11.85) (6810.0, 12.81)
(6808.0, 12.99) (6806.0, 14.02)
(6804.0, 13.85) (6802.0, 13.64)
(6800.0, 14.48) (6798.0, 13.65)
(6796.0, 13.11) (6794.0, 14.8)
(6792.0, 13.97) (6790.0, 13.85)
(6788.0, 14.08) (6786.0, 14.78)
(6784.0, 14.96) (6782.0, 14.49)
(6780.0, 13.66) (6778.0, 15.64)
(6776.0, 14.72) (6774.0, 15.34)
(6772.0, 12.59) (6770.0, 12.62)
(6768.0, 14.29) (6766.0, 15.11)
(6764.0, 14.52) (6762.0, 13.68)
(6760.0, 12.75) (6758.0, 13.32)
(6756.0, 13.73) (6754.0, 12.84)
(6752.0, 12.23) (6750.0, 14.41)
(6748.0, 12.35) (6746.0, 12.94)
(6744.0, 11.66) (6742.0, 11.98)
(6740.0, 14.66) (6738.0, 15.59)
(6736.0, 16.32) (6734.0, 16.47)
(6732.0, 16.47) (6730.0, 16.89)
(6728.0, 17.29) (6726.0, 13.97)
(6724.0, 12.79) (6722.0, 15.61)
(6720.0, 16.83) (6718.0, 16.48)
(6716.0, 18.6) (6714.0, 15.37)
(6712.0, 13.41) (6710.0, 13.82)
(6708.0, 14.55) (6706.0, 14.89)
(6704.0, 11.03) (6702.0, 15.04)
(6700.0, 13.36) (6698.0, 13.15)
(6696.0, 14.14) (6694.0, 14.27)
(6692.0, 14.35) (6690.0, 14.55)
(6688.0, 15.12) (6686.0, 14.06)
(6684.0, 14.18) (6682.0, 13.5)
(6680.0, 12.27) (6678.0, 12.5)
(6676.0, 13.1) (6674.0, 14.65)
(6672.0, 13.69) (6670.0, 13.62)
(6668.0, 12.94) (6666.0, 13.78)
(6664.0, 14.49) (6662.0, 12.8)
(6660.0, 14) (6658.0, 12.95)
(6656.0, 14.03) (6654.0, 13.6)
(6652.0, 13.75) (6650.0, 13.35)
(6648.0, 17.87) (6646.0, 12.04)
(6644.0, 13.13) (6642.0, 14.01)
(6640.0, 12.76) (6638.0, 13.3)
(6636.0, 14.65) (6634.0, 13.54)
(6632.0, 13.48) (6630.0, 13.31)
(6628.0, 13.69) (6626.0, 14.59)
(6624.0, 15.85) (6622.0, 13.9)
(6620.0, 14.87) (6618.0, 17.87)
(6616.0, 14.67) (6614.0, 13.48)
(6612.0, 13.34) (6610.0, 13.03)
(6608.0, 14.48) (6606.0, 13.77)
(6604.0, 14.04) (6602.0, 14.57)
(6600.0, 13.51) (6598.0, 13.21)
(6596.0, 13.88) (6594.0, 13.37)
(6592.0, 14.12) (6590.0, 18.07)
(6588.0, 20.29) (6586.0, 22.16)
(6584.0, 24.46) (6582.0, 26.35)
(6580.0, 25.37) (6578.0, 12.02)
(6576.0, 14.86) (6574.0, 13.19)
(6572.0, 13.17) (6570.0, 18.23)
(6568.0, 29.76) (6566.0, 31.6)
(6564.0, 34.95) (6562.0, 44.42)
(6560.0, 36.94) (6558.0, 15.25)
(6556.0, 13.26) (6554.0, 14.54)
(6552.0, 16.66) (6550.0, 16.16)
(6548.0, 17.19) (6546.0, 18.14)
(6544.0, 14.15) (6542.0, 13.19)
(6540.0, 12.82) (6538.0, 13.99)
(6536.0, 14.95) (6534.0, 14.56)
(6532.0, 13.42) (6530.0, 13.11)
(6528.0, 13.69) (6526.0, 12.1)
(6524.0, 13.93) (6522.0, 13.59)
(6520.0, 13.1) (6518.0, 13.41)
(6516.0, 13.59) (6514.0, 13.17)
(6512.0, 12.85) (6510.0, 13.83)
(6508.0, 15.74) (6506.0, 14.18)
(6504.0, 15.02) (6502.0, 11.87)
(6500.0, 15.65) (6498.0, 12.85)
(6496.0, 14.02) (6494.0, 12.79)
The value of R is -0.25 mag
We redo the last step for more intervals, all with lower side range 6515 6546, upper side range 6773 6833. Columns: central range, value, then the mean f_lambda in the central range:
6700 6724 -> -0.08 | 14.9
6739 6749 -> 0.09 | 12.7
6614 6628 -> -0.10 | 15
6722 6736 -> -0.13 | 15.7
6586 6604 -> -0.13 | 15.5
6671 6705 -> 0.01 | 13.7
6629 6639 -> 0.01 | 13.7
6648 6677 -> 0.00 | 13.8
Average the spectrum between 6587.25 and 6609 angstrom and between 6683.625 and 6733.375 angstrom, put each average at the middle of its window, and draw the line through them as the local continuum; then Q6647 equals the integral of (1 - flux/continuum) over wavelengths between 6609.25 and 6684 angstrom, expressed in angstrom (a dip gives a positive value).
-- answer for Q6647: 4.79 angstrom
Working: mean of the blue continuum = 14.8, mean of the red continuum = 14.8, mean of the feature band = 13.9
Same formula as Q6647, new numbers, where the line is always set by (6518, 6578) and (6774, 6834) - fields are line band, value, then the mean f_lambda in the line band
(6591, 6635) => 7.23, 14.1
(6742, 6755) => 1.83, 12.7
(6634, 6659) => 3.96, 13.8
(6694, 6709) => 1.67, 13.8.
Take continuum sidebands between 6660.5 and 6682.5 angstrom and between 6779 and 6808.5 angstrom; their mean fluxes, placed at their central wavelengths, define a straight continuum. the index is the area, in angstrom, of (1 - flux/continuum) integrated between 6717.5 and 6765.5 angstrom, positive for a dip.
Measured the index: -2.2 angstrom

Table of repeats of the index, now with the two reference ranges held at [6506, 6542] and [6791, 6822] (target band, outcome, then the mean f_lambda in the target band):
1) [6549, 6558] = -1.0 angstrom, 15.2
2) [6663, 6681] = 0.2 angstrom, 13.4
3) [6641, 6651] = -0.3 angstrom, 14.1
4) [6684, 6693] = -0.6 angstrom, 14.5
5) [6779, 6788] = -0.6 angstrom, 14.4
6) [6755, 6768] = -0.3 angstrom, 13.9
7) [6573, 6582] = -2.5 angstrom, 17.5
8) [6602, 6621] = -1.1 angstrom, 14.4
